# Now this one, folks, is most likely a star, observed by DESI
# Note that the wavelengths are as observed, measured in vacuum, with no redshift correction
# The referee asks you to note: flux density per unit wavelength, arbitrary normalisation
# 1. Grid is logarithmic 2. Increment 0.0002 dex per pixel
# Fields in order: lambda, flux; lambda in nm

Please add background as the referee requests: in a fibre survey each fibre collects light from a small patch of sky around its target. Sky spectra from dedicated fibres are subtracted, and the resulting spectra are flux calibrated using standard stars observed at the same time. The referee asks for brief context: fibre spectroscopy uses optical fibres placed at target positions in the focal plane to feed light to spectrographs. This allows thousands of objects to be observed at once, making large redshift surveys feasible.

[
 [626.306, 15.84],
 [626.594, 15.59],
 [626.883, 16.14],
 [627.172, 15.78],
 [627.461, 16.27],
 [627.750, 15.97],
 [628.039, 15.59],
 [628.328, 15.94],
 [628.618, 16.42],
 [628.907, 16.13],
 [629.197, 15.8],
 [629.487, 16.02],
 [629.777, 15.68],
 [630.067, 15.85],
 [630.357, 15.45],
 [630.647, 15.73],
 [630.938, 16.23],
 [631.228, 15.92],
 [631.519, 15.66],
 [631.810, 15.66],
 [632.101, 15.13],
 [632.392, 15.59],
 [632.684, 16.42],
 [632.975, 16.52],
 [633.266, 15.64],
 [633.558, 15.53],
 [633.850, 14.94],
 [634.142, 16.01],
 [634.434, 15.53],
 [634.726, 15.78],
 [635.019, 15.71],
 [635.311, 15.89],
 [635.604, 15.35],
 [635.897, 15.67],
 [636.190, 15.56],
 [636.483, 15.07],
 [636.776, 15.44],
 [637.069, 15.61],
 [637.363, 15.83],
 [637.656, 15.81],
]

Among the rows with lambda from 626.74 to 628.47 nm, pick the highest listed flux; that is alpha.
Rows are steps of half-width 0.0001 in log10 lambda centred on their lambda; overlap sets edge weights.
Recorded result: 16.27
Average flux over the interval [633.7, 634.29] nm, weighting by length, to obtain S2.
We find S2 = 15.5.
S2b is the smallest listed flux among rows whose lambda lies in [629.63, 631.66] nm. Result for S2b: 15.45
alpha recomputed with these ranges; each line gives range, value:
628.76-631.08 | 16.23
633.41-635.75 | 16.01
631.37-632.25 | 15.66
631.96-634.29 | 16.52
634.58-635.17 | 15.78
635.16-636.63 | 15.89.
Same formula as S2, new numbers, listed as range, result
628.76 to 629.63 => 16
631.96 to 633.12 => 15.9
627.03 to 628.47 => 15.9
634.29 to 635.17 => 15.7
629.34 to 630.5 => 15.8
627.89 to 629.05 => 16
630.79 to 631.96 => 15.9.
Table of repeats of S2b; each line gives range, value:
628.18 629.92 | 15.68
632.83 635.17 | 14.94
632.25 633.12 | 15.59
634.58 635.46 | 15.71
